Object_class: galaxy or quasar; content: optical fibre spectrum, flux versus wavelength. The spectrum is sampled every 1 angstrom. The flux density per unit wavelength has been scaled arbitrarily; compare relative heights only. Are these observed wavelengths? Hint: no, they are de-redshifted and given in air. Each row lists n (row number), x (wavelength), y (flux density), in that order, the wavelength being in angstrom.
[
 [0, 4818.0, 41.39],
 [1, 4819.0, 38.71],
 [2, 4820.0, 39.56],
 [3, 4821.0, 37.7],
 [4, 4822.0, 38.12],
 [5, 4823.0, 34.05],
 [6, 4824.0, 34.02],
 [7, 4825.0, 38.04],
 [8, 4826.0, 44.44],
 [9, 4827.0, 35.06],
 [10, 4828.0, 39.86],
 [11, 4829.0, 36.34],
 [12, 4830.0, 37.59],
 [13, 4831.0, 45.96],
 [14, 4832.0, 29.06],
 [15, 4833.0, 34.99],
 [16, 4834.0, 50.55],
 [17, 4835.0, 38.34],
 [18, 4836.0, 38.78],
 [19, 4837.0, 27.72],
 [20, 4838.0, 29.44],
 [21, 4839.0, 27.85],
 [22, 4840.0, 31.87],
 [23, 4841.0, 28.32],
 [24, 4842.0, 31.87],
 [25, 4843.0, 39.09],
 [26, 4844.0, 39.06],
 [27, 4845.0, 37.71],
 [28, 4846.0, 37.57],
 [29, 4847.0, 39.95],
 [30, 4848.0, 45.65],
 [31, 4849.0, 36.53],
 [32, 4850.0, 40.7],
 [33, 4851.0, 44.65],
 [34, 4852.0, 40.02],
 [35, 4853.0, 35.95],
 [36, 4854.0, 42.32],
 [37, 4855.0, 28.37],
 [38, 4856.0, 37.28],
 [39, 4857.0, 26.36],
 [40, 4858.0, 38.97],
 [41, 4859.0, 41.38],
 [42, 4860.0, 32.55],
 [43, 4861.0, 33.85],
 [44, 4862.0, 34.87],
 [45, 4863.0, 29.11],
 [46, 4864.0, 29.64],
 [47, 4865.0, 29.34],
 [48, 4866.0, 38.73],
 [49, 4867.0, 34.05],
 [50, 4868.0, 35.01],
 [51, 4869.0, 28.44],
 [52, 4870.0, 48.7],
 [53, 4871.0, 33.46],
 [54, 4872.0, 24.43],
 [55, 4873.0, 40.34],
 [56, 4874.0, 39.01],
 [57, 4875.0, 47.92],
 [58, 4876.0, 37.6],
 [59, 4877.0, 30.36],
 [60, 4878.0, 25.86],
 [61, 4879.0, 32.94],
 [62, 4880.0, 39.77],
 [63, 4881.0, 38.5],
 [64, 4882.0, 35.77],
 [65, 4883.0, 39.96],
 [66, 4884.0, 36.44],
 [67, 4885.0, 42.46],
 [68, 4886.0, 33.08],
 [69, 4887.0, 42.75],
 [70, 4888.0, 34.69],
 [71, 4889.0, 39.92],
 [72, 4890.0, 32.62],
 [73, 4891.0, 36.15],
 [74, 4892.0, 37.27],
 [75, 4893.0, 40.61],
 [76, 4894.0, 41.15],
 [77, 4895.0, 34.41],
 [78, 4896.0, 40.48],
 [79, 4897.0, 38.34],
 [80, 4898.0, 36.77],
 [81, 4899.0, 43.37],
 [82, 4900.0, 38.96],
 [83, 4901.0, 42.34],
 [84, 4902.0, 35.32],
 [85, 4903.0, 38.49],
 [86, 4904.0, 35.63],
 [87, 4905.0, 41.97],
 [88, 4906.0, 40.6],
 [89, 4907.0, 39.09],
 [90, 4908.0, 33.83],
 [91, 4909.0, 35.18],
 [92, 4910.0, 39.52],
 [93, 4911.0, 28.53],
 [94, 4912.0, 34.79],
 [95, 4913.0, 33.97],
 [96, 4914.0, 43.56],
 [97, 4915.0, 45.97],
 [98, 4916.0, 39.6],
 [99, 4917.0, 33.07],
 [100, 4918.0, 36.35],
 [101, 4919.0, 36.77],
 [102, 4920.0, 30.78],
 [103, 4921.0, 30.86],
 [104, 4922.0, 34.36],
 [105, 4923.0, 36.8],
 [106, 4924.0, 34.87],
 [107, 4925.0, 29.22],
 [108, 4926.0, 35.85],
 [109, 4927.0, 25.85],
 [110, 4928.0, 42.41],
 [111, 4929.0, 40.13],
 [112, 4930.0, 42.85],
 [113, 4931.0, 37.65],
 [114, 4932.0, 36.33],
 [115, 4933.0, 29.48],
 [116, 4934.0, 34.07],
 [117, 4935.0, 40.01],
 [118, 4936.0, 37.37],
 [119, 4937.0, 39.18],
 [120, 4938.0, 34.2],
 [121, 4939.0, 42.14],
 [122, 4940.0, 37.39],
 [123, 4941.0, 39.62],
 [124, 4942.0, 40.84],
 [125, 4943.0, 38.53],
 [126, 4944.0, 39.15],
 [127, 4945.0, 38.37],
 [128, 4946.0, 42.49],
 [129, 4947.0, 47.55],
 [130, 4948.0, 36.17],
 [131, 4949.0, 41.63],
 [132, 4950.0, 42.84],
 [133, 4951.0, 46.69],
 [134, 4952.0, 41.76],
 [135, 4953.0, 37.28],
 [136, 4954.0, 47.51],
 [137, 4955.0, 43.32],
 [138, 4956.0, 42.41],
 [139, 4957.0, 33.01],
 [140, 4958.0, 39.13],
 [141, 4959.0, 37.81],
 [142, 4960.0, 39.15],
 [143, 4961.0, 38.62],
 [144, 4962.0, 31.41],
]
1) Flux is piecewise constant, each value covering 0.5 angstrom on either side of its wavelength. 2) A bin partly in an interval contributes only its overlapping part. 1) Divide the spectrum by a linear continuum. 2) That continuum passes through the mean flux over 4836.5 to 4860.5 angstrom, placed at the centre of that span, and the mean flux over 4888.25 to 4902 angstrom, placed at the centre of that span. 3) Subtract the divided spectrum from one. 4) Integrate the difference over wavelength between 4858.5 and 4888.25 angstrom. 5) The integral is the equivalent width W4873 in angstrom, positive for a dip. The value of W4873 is 1.2 angstrom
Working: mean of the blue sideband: 35.9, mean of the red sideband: 38.5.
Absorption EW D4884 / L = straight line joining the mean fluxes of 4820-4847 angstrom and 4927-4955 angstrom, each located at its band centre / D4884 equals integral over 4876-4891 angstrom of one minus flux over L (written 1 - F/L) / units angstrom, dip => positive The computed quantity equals 0.70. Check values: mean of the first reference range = 36.4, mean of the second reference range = 39.6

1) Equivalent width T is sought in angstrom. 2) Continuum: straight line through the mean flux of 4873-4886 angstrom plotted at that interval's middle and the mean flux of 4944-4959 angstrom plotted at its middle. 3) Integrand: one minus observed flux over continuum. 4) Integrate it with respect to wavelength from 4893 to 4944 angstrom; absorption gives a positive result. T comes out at 2.7 angstrom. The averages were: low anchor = 37.2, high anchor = 41.2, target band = 37.2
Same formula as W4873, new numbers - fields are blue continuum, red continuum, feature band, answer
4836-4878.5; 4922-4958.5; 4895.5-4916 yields -0.6 angstrom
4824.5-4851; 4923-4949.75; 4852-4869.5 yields 1.5 angstrom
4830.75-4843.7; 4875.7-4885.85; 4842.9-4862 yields -1.4 angstrom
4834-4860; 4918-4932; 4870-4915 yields -2.1 angstrom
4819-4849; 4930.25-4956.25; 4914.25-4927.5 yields 1.5 angstrom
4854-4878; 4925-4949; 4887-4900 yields -0.8 angstrom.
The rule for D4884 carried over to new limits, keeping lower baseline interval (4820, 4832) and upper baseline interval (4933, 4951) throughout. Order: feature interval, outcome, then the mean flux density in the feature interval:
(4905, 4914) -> 0.6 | 36.5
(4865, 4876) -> 0.5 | 36.7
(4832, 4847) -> 1.2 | 35.2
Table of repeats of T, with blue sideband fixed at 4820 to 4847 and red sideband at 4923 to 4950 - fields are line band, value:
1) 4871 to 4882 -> 0.4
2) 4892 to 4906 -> -0.6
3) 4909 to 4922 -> 0.5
